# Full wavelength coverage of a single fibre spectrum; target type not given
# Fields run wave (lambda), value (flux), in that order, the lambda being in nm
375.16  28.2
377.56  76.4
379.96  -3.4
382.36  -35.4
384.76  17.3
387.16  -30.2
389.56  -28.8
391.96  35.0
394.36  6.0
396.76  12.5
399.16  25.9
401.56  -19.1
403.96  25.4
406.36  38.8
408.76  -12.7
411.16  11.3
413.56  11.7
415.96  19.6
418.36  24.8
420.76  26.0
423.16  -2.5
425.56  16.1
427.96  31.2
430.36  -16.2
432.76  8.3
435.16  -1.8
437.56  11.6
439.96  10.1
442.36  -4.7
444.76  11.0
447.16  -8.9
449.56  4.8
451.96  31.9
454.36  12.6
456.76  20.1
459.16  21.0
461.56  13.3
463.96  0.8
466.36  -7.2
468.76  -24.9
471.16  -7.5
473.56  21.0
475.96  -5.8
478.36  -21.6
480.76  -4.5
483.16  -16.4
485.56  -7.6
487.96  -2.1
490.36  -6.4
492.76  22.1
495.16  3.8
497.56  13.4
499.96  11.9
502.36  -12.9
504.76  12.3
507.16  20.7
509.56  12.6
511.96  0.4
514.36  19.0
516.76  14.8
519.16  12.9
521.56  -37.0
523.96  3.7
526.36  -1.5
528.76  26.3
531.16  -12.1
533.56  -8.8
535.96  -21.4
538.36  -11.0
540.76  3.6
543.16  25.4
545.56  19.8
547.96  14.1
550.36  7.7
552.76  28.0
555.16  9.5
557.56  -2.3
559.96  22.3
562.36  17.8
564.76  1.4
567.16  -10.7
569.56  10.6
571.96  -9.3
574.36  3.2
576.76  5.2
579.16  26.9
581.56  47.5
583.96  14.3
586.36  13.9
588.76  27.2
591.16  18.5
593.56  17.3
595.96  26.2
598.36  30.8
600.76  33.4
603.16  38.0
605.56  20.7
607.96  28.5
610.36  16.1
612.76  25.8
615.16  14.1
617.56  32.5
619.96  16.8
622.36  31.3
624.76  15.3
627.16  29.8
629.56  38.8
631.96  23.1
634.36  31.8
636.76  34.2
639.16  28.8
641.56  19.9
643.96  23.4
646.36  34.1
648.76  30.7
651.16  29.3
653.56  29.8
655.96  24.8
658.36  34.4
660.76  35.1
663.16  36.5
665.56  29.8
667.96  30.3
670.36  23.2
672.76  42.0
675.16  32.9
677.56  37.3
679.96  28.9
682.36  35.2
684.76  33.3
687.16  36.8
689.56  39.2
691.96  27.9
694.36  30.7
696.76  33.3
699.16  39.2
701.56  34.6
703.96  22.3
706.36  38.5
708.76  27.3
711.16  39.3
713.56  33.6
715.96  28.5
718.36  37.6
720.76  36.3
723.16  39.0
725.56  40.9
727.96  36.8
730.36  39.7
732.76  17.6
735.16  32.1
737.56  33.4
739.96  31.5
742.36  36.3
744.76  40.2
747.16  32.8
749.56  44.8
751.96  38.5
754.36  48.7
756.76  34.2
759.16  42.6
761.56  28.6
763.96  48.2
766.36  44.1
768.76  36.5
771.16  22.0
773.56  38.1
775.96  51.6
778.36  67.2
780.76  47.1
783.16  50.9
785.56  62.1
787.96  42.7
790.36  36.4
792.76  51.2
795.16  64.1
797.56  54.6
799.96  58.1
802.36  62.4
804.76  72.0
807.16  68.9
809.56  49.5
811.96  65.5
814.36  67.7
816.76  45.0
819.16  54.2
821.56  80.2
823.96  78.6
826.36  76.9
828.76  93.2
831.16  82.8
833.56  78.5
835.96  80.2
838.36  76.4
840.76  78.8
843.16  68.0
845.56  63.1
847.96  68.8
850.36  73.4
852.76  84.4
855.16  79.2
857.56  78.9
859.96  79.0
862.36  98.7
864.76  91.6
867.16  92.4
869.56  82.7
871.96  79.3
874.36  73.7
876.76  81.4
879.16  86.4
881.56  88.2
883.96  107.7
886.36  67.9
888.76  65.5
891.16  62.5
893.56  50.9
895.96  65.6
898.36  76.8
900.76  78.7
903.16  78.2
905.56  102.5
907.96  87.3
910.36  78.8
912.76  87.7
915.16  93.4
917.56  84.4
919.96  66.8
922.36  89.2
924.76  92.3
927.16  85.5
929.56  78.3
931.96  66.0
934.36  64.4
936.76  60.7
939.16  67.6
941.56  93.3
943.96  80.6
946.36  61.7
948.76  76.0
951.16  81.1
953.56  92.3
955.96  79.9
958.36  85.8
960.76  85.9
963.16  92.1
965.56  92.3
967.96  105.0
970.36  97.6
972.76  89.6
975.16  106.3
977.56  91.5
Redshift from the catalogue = 1.059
